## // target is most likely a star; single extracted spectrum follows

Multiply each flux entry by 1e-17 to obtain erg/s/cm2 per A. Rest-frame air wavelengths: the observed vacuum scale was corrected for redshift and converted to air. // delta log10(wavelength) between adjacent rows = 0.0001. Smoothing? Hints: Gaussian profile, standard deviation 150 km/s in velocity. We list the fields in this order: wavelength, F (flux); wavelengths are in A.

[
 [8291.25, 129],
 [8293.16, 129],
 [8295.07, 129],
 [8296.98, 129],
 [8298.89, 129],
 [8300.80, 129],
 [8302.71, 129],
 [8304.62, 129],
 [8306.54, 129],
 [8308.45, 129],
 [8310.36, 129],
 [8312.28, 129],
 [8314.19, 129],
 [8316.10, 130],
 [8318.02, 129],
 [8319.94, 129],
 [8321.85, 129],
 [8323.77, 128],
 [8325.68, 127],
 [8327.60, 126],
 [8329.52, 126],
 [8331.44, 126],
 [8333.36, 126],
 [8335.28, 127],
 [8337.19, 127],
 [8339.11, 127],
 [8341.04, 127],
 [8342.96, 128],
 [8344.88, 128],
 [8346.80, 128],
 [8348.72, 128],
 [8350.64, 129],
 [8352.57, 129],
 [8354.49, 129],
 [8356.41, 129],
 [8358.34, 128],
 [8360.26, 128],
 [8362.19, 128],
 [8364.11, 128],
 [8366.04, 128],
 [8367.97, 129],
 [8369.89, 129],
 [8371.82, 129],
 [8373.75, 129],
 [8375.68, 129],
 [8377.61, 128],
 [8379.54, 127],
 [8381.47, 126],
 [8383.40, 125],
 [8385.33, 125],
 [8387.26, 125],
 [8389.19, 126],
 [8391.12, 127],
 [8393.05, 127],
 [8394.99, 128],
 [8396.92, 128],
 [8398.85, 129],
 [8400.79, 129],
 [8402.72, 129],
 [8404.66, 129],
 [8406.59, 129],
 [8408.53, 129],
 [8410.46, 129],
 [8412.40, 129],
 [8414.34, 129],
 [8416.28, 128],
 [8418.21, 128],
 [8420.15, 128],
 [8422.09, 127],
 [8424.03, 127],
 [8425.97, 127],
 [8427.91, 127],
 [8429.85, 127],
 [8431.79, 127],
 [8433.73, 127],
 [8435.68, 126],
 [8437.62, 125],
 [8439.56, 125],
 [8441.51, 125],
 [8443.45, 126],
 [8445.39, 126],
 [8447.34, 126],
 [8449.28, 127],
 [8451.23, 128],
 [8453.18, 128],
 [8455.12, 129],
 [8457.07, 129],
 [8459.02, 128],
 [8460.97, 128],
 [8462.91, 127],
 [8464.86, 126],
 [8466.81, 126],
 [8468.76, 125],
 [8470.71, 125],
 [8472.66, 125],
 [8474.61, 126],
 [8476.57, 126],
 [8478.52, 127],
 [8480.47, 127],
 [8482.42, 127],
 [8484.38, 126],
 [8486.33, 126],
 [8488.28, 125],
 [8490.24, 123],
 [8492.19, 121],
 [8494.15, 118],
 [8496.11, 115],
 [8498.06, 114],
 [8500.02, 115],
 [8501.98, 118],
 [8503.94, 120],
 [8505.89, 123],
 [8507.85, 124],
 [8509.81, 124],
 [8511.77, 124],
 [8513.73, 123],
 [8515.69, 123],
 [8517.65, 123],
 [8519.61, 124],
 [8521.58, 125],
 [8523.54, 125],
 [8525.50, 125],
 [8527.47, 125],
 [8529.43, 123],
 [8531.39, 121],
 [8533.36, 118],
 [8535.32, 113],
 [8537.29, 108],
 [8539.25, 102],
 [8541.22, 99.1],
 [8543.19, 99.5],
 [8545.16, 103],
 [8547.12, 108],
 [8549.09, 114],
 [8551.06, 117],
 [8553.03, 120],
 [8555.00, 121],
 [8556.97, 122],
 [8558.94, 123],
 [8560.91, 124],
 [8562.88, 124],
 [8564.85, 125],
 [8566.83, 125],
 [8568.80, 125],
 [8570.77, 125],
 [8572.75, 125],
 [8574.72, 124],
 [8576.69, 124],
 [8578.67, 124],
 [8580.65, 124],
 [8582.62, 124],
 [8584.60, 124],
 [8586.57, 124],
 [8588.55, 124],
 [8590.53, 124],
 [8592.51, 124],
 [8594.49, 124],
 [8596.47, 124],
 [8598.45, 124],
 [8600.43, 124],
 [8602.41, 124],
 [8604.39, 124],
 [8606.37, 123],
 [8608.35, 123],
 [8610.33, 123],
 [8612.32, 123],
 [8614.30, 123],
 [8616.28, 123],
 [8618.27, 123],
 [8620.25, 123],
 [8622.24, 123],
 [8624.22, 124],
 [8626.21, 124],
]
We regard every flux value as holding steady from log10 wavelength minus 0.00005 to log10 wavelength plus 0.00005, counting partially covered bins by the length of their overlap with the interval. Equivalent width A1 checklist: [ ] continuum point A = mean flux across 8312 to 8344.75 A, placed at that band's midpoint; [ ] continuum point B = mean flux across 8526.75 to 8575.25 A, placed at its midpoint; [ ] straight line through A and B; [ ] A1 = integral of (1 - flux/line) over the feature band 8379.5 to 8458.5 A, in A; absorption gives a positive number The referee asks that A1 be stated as -2.48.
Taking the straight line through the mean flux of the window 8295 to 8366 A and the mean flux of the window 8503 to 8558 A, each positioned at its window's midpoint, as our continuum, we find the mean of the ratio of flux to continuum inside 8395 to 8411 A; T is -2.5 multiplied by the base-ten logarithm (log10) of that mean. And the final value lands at -0.039 mag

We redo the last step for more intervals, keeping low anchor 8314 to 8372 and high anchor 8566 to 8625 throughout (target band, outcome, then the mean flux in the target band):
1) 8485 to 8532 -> 0.029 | 122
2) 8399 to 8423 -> -0.015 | 129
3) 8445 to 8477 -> -0.006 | 127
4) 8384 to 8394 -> 0.010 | 126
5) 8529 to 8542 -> 0.120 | 112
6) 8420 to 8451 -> 0.000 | 126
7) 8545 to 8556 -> 0.090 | 115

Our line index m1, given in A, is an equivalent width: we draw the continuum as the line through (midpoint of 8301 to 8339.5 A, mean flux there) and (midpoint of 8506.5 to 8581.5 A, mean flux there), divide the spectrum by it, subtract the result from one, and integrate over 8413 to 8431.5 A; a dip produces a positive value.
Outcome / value -0.5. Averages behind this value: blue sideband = 128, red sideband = 120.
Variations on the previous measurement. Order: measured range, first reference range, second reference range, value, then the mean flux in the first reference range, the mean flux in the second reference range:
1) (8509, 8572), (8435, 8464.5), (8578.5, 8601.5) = 3.1 A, 127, 124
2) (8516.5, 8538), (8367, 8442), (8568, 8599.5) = 0.7 A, 127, 124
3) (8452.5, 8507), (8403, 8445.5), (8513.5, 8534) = 0.5 A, 127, 123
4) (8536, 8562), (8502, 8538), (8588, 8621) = 2.1 A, 122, 124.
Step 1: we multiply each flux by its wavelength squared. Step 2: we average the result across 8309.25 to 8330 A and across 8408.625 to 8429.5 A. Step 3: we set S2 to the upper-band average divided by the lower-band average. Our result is 1.0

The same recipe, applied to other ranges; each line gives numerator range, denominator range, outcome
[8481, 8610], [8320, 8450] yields 0.98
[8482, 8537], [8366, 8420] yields 0.98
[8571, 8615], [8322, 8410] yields 1.02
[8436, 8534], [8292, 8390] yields 1.00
